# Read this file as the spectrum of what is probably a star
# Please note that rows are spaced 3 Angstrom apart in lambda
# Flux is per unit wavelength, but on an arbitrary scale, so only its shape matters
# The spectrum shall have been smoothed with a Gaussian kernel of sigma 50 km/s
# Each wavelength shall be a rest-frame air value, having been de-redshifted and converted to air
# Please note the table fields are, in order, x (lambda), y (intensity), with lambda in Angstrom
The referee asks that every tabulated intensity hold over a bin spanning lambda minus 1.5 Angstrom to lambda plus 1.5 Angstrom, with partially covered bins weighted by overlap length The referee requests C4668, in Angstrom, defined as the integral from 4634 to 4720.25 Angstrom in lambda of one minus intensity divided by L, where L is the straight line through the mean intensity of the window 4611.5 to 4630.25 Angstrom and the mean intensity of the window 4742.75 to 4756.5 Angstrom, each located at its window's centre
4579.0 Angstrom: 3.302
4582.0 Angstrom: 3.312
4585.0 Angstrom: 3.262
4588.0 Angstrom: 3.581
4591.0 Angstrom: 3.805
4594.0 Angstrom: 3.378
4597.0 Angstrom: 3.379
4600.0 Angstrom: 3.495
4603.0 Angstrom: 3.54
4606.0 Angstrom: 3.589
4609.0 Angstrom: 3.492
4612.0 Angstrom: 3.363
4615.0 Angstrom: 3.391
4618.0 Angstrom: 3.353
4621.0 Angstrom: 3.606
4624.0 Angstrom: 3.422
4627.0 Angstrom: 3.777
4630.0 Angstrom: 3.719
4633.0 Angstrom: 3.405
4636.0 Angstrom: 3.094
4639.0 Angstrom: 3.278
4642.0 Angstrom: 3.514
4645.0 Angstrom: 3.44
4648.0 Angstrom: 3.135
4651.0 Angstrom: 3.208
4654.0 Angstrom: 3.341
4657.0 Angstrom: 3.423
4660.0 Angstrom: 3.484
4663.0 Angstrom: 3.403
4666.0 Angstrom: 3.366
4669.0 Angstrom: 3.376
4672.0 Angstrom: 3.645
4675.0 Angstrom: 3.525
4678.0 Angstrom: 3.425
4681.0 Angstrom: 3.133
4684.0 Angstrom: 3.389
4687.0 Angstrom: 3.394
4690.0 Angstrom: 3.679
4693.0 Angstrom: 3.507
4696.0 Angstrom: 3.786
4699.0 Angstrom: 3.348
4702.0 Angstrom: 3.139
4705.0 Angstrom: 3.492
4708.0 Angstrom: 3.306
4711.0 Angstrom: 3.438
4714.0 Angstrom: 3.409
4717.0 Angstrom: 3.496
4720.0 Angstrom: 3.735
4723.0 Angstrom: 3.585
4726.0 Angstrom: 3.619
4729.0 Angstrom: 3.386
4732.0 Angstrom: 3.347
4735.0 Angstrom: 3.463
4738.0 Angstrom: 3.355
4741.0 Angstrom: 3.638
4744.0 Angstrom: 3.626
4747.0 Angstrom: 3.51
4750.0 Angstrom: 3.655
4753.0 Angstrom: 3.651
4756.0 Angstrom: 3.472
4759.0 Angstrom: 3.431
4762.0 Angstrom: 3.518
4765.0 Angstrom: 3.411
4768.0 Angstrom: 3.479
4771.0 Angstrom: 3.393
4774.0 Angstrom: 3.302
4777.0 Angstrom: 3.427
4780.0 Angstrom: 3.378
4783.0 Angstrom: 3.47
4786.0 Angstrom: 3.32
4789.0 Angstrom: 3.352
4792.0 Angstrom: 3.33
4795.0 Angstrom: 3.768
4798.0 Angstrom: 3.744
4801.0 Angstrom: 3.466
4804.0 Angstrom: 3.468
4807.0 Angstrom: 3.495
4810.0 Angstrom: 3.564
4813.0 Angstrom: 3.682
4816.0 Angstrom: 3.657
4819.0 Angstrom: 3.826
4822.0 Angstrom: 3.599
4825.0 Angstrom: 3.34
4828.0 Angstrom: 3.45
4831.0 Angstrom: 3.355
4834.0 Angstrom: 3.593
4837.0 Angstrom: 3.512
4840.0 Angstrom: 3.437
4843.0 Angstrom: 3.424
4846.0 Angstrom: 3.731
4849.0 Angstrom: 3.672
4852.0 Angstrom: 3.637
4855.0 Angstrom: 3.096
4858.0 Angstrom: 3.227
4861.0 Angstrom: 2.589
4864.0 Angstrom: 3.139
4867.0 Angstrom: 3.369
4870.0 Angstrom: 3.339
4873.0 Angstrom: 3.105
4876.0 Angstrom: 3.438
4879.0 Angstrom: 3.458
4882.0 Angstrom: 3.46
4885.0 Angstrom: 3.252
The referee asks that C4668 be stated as 3.4 Angstrom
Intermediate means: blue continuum 3.51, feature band 3.41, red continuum 3.59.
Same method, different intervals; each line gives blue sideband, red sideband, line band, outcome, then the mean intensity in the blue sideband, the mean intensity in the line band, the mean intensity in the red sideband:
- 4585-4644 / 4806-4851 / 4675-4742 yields 1.0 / 3.48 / 3.46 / 3.56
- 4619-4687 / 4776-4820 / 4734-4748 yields -0.2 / 3.41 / 3.52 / 3.53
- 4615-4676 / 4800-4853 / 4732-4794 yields 0.8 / 3.42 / 3.46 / 3.55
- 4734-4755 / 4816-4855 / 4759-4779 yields 0.7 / 3.56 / 3.42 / 3.53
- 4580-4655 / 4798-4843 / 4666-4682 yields 0.2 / 3.43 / 3.42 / 3.54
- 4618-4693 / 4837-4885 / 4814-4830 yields -1.0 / 3.42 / 3.57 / 3.34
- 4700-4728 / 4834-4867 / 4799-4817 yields -0.9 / 3.47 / 3.56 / 3.36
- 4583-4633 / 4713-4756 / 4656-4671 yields 0.4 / 3.5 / 3.42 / 3.53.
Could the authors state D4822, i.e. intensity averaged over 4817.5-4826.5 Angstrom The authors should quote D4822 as 3.59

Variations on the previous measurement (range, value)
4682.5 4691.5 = 3.49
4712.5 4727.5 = 3.57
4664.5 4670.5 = 3.37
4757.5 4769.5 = 3.46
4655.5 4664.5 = 3.44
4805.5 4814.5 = 3.58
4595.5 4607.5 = 3.5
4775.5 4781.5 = 3.4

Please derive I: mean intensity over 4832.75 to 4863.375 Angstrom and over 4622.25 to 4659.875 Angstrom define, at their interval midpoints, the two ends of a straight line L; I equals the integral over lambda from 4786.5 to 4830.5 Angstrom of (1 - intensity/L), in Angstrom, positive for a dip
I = -2.0 Angstrom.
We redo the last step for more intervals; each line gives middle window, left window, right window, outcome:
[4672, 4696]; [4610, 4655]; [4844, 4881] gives -0.60 Angstrom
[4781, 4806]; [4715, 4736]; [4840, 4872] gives -0.52 Angstrom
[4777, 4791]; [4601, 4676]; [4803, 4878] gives 0.20 Angstrom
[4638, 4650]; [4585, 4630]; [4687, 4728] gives 0.57 Angstrom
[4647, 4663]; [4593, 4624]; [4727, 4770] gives 0.64 Angstrom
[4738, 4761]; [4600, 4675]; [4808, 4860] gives -0.51 Angstrom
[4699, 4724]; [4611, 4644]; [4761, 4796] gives -0.05 Angstrom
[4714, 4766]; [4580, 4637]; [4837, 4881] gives -1.79 Angstrom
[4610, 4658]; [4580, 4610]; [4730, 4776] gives 1.04 Angstrom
